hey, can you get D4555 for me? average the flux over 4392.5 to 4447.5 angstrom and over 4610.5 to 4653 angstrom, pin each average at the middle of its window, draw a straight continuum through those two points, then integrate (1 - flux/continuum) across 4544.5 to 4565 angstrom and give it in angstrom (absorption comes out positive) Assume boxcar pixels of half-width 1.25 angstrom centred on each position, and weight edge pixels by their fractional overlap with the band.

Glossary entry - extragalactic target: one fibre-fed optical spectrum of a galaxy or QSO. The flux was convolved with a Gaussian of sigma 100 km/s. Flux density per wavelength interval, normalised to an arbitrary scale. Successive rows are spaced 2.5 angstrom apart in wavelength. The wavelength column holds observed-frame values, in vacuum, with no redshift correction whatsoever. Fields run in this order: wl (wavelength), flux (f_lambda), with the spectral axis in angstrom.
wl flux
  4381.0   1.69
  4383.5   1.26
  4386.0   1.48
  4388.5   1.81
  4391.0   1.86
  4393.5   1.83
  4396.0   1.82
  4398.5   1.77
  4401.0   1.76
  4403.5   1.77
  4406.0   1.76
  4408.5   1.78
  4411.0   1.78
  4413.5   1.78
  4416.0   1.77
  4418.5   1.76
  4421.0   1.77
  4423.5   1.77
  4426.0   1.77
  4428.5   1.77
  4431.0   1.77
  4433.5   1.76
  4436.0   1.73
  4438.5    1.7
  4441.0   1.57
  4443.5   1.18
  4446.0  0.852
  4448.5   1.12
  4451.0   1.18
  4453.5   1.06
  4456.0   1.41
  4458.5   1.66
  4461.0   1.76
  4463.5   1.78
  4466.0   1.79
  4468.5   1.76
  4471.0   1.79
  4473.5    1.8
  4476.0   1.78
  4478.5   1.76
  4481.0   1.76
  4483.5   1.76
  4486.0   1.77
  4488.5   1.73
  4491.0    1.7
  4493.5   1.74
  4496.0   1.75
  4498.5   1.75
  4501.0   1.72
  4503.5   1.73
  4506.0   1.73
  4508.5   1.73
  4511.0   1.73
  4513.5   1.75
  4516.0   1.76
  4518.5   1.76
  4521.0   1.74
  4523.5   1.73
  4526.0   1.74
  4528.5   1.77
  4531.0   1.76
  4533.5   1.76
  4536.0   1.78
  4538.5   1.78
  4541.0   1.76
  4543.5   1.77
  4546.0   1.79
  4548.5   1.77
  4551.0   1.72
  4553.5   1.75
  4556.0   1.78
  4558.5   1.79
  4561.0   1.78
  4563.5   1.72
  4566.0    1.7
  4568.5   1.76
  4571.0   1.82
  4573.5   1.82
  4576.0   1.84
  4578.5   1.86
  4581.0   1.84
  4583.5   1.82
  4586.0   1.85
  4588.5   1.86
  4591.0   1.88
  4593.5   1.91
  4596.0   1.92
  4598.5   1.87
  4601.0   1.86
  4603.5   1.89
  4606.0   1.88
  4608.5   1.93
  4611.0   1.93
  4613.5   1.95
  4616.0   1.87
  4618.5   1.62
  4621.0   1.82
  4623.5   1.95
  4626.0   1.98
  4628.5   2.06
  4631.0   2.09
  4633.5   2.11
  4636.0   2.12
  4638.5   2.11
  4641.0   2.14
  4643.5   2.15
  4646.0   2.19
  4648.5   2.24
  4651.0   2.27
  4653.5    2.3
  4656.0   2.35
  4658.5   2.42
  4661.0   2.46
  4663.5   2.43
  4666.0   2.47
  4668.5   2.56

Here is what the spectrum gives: 1.6 angstrom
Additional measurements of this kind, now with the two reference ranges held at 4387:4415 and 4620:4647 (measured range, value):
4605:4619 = 1.1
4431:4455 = 6.1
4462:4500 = 2.5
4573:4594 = 1.6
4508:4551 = 4.1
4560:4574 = 1.6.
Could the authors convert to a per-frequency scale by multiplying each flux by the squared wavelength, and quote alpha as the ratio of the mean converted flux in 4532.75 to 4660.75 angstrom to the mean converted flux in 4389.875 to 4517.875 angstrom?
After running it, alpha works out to 1.2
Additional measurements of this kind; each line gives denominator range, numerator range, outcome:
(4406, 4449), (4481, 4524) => 1.10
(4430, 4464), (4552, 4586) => 1.30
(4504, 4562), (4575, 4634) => 1.11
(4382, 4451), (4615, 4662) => 1.42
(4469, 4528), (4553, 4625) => 1.09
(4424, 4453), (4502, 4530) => 1.21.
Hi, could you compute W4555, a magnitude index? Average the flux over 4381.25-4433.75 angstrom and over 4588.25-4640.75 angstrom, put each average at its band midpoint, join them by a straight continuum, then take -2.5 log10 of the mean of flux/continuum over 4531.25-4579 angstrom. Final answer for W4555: 0.06 mag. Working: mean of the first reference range 1.74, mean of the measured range 1.77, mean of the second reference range 1.94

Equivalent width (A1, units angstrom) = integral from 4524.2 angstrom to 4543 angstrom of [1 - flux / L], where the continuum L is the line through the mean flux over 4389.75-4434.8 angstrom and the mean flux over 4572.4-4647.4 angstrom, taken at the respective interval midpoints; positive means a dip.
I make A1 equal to 1.1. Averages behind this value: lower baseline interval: 1.78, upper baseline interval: 1.94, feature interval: 1.76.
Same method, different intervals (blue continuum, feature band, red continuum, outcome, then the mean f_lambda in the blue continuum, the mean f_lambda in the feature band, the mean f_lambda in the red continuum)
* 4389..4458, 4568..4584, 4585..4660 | 0.8 angstrom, 1.63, 1.83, 2.02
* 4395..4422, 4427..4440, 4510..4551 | 0.2 angstrom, 1.77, 1.74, 1.76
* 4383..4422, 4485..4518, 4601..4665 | 2.7 angstrom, 1.74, 1.74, 2.09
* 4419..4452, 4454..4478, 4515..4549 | -1.4 angstrom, 1.54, 1.71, 1.76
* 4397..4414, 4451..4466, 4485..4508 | 1.9 angstrom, 1.77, 1.53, 1.74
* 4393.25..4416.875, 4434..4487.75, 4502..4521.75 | 5.6 angstrom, 1.78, 1.57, 1.74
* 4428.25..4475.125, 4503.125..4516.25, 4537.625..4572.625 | -0.5 angstrom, 1.55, 1.74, 1.76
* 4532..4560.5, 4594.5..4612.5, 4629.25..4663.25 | 1.2 angstrom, 1.77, 1.9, 2.23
